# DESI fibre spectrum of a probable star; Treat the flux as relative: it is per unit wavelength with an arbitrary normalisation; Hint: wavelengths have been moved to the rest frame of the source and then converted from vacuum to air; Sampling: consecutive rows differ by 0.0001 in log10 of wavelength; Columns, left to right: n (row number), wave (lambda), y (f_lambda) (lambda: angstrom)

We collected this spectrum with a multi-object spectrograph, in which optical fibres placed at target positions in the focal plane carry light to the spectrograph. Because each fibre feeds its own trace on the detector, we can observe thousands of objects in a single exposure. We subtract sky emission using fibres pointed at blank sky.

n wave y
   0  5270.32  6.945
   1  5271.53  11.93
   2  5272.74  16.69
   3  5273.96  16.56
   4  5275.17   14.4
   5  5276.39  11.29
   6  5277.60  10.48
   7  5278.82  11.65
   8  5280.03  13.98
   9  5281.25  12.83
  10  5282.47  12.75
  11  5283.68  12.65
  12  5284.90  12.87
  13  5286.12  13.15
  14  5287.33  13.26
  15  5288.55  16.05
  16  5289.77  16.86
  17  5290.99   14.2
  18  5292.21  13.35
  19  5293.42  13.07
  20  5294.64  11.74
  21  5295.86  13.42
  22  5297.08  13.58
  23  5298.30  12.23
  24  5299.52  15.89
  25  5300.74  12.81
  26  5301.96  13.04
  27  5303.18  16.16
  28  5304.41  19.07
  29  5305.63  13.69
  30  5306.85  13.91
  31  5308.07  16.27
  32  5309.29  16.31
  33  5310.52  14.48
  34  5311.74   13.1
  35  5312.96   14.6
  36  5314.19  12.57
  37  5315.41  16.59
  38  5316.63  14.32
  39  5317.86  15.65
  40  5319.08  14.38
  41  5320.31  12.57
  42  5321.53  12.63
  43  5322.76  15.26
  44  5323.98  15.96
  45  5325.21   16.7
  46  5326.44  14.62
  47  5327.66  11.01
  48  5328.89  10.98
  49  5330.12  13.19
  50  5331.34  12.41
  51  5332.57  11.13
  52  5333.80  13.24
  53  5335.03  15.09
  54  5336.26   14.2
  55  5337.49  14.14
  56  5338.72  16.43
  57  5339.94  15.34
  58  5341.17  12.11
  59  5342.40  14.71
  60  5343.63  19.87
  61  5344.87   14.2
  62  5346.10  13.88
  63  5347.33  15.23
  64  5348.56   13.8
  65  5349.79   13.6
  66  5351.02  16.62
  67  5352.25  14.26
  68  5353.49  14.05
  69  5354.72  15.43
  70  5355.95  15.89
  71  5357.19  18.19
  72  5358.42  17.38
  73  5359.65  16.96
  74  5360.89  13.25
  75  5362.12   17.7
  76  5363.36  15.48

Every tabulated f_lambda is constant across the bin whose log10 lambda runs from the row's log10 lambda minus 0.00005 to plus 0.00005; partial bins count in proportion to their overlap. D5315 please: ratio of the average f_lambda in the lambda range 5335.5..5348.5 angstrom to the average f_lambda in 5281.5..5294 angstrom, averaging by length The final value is 1.08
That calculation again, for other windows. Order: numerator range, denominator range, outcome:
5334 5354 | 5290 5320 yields 1.03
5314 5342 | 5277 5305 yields 1.02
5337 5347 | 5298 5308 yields 1.02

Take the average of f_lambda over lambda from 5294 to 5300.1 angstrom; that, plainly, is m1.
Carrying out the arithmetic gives 13.4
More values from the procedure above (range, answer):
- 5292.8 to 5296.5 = 12.8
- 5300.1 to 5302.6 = 13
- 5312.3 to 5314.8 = 13.6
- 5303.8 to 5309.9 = 15.9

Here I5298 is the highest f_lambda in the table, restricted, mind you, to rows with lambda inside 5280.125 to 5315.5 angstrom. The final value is 19.07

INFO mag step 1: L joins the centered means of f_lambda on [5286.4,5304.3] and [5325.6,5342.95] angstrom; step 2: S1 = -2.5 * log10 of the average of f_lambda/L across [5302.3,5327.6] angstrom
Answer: -0.08 mag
